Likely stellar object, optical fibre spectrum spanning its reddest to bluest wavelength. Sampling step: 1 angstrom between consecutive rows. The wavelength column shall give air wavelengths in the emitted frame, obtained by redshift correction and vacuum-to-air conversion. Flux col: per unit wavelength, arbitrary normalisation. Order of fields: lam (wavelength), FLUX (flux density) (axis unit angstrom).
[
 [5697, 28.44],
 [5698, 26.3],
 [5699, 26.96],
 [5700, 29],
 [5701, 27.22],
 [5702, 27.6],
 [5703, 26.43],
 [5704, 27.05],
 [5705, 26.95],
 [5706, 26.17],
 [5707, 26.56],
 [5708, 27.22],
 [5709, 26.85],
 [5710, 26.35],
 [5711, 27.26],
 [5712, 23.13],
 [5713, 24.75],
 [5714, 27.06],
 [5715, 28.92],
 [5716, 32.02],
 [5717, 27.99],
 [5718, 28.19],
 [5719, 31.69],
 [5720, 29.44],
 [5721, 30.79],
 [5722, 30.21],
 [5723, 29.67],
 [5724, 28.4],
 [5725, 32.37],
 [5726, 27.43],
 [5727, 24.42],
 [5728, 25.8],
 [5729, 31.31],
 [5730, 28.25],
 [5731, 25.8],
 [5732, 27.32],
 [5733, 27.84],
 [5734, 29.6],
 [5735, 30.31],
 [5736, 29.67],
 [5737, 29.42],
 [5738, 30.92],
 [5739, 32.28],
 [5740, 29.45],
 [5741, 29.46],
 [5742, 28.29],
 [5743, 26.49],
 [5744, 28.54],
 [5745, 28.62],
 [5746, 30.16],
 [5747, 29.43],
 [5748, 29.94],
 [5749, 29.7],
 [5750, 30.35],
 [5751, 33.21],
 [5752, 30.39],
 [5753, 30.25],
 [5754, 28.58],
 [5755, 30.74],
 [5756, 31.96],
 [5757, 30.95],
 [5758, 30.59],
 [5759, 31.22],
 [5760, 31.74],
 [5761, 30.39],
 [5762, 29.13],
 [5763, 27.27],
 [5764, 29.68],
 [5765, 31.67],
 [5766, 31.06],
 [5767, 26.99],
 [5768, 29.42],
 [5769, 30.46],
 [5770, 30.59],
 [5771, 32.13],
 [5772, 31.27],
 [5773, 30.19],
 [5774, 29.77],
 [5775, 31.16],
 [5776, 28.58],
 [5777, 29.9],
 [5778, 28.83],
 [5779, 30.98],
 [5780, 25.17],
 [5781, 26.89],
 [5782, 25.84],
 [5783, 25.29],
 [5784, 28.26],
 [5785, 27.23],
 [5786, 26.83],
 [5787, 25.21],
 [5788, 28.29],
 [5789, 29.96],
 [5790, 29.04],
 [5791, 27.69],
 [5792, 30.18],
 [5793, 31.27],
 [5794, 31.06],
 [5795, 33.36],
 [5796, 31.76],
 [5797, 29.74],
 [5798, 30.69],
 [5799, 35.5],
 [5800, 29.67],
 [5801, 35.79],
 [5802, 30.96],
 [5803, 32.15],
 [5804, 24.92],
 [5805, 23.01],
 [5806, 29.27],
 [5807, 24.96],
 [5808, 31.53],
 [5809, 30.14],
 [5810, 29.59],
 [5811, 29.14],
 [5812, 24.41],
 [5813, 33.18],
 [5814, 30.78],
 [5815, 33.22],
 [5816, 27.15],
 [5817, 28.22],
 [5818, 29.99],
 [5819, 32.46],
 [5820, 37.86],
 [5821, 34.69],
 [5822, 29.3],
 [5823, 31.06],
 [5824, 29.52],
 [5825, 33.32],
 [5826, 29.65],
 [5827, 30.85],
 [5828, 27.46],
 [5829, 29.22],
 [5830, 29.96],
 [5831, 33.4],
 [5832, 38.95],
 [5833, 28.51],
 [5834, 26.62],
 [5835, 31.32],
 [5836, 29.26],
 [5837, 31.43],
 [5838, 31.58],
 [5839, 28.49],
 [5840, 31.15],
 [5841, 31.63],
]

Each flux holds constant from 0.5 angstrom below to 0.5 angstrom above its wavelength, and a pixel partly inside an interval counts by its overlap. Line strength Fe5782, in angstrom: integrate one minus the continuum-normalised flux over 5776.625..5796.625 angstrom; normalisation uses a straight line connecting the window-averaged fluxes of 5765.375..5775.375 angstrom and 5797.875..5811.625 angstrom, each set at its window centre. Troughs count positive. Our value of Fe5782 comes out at 0.9 angstrom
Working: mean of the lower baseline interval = 30.3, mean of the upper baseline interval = 29.7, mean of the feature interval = 28.7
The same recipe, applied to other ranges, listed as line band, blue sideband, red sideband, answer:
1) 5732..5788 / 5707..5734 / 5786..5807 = -0.9 angstrom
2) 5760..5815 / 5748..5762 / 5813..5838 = 2.5 angstrom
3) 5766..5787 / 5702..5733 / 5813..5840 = 0.6 angstrom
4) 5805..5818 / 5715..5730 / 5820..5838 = 0.7 angstrom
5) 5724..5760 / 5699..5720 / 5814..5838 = -1.3 angstrom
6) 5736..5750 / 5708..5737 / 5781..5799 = -0.5 angstrom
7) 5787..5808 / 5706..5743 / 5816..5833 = 0.5 angstrom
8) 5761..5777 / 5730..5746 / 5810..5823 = -0.1 angstrom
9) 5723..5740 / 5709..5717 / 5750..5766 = -0.2 angstrom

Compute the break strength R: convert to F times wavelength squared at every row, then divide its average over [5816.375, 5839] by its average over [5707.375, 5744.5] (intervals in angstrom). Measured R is 1.13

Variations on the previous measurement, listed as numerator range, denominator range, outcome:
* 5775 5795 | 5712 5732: 1.02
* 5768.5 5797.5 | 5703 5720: 1.09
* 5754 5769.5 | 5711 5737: 1.07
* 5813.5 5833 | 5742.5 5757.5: 1.07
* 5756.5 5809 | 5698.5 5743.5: 1.07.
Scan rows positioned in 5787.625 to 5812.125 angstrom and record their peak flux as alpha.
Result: 35.79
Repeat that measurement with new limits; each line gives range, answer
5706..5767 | 33.21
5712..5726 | 32.37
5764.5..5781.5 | 32.13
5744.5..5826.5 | 37.86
